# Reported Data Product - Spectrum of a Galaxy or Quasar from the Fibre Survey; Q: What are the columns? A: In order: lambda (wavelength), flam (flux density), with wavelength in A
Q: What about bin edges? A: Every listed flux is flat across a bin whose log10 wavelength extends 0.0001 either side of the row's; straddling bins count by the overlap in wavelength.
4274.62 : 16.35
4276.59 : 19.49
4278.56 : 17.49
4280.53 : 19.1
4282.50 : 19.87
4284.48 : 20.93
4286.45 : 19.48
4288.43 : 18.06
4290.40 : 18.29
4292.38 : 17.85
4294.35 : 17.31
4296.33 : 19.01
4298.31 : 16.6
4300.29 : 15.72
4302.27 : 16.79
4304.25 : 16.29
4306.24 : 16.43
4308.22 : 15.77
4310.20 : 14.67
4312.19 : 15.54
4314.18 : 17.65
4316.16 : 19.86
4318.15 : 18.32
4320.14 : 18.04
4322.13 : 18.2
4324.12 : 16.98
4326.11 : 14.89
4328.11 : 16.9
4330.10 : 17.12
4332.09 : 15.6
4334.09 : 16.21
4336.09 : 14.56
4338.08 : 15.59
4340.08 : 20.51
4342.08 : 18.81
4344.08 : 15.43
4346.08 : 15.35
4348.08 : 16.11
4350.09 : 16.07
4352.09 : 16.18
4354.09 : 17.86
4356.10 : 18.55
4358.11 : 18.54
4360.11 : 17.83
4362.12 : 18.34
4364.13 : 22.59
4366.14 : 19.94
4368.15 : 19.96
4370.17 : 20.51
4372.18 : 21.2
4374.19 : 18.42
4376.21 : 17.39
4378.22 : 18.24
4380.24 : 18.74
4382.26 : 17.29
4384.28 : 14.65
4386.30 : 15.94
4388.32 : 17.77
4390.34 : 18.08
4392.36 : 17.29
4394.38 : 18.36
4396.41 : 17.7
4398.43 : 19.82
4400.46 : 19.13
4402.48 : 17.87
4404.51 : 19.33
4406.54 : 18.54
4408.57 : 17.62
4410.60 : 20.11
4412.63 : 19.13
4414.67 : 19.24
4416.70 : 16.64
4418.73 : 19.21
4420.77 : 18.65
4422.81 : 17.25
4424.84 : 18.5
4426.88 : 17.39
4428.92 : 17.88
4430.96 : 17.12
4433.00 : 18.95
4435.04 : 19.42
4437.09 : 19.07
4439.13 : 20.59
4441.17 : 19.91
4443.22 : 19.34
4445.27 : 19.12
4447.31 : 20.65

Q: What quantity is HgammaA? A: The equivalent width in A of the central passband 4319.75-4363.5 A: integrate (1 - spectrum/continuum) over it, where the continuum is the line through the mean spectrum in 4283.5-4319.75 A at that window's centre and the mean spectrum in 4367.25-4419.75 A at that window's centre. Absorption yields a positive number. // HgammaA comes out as 2.1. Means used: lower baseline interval 17.5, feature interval 17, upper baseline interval 18.4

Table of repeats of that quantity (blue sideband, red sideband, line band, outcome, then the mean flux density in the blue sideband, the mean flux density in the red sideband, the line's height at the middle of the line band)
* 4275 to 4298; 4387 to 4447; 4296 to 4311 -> 1.89 A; 18.7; 18.6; 18.7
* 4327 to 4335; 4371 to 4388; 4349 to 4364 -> -0.67 A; 16.4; 17.8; 17.1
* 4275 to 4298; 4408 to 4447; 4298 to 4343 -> 4.48 A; 18.7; 18.7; 18.7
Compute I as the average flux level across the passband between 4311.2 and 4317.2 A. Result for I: 17.7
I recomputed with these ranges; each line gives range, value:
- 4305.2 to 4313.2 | 15.6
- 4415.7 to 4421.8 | 18.2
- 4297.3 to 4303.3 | 16.4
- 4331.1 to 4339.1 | 15.5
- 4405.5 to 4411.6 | 18.8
